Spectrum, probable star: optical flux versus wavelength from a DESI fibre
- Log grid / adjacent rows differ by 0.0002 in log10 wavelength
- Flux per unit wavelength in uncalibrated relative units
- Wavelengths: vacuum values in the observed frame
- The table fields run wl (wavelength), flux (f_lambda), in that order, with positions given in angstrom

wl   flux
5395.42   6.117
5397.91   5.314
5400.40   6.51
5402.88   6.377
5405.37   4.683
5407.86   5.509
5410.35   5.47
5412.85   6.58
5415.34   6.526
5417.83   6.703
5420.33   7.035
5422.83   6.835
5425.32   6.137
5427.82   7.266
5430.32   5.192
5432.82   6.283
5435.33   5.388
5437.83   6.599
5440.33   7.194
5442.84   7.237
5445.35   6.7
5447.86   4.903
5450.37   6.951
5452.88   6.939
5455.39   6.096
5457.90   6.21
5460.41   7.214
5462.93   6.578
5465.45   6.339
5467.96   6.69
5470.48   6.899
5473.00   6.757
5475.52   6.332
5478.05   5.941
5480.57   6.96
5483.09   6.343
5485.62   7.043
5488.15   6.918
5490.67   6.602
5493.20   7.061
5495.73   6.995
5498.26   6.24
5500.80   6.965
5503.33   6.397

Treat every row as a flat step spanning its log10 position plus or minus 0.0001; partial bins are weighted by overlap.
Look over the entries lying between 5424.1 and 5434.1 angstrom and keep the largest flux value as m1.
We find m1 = 7.266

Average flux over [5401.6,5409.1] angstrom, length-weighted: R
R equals 5.53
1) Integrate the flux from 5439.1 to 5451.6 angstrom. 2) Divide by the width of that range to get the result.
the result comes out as 6.59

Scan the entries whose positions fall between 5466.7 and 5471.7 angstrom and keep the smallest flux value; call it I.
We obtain 6.69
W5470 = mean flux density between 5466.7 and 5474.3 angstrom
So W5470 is 6.79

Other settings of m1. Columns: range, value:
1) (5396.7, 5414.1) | 6.58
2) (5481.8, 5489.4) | 7.043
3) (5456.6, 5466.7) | 7.214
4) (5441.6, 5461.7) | 7.237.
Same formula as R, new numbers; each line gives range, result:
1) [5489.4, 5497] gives 6.89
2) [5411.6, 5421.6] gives 6.71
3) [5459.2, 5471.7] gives 6.74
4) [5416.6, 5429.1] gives 6.79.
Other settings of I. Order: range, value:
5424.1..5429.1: 6.137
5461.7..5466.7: 6.339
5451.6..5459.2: 6.096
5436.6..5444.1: 6.599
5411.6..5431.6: 5.192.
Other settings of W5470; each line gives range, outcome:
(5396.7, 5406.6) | 5.73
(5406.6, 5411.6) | 5.48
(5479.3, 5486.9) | 6.78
